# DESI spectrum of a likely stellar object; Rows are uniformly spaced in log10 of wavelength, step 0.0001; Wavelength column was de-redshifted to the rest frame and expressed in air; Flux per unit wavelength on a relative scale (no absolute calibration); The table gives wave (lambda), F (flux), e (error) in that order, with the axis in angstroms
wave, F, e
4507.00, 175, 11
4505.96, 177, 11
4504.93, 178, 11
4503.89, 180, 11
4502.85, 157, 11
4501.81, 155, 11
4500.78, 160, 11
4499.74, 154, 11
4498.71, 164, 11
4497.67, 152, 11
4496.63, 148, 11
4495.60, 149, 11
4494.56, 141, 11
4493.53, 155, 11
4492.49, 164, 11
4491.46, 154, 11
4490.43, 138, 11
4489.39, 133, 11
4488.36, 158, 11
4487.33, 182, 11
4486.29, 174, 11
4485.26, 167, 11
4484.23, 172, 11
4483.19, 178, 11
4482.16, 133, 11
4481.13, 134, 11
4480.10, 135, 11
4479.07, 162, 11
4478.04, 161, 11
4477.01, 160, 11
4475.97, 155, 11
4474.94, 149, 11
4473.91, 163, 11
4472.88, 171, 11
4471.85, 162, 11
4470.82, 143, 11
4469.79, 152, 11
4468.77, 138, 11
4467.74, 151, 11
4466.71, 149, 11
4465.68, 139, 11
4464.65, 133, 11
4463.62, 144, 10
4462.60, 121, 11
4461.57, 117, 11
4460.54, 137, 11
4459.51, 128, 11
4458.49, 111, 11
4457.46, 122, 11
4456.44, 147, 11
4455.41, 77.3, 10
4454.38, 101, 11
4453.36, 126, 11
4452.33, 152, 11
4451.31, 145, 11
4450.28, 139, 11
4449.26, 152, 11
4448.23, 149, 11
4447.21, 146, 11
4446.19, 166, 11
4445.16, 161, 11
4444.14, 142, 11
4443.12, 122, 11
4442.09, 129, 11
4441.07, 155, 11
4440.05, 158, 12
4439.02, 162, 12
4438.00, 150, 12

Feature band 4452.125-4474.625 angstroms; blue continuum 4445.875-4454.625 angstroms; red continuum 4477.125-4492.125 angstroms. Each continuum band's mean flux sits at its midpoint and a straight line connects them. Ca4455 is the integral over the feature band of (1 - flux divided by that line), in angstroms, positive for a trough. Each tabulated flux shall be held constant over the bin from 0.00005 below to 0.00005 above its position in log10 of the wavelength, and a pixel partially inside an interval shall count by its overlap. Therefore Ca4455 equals 1.89 angstroms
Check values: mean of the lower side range 143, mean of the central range 136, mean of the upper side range 156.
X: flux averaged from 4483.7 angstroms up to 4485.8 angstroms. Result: 169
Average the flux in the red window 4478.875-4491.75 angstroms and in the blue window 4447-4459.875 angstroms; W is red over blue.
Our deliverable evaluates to 1.19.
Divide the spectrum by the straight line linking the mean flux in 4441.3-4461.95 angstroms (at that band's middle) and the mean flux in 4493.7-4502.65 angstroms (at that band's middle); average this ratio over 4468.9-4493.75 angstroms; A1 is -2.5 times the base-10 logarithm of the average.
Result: -0.07 mag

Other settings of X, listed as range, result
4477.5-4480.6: 153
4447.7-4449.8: 150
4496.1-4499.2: 154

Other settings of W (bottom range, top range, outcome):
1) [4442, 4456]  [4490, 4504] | 1.13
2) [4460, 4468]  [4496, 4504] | 1.16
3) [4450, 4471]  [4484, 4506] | 1.21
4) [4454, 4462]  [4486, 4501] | 1.31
